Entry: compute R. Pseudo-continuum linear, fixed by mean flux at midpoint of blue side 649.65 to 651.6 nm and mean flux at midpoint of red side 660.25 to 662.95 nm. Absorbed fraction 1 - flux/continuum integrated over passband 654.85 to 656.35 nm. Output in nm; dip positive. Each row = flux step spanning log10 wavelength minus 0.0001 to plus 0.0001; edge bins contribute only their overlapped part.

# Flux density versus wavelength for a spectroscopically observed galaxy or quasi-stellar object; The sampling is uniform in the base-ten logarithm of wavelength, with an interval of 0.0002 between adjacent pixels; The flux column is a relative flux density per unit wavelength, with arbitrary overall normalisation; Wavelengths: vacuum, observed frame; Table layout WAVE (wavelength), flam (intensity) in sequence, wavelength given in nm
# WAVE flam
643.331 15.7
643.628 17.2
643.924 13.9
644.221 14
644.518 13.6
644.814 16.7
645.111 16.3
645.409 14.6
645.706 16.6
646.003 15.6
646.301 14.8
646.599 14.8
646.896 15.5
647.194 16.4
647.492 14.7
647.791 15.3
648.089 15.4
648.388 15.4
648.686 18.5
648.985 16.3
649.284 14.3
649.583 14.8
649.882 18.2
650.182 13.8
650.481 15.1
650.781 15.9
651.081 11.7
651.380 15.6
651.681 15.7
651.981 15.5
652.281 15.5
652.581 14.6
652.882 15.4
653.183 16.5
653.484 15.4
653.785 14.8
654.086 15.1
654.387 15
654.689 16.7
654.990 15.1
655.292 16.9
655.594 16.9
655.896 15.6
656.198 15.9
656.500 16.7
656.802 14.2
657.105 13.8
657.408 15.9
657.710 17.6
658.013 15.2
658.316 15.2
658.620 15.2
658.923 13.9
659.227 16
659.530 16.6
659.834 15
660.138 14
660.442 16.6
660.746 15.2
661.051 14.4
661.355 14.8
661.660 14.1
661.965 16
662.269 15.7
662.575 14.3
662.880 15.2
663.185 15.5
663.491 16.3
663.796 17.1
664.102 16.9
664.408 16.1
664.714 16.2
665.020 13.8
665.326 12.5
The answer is -0.10 nm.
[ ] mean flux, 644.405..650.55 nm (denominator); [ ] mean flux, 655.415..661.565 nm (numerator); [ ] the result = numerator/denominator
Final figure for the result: 1.0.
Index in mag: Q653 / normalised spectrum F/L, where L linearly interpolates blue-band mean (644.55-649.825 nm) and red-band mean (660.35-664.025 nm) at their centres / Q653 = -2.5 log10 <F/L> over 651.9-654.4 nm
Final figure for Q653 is 0.02 mag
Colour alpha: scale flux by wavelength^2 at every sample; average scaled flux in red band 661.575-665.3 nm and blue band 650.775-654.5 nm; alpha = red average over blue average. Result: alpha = 1.06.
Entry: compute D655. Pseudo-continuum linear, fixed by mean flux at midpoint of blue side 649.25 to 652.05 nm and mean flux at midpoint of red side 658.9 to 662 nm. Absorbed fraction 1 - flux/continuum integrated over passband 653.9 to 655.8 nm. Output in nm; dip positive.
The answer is -0.10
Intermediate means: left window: 15.1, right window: 15.2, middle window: 15.9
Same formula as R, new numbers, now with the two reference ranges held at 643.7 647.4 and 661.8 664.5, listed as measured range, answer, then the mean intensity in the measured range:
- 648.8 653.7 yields 0.06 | 15.3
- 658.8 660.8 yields 0.05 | 15.4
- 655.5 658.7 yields 0.01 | 15.6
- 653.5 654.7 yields 0.02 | 15.2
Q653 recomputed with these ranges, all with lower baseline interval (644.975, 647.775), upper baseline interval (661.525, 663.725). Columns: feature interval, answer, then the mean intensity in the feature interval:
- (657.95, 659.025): 0.04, 14.9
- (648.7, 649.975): -0.04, 16.1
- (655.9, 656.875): -0.02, 15.7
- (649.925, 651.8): 0.04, 14.8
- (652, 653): 0.02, 15.2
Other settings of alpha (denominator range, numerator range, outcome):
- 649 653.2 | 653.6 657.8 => 1.05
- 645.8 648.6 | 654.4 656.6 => 1.08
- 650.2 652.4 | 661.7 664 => 1.09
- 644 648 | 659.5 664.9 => 1.07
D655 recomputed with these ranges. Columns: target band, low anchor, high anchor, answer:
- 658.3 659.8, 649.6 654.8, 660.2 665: 0.01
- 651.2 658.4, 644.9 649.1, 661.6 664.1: 0.04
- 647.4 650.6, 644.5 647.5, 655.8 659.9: -0.02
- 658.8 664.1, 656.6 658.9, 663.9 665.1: 0.08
